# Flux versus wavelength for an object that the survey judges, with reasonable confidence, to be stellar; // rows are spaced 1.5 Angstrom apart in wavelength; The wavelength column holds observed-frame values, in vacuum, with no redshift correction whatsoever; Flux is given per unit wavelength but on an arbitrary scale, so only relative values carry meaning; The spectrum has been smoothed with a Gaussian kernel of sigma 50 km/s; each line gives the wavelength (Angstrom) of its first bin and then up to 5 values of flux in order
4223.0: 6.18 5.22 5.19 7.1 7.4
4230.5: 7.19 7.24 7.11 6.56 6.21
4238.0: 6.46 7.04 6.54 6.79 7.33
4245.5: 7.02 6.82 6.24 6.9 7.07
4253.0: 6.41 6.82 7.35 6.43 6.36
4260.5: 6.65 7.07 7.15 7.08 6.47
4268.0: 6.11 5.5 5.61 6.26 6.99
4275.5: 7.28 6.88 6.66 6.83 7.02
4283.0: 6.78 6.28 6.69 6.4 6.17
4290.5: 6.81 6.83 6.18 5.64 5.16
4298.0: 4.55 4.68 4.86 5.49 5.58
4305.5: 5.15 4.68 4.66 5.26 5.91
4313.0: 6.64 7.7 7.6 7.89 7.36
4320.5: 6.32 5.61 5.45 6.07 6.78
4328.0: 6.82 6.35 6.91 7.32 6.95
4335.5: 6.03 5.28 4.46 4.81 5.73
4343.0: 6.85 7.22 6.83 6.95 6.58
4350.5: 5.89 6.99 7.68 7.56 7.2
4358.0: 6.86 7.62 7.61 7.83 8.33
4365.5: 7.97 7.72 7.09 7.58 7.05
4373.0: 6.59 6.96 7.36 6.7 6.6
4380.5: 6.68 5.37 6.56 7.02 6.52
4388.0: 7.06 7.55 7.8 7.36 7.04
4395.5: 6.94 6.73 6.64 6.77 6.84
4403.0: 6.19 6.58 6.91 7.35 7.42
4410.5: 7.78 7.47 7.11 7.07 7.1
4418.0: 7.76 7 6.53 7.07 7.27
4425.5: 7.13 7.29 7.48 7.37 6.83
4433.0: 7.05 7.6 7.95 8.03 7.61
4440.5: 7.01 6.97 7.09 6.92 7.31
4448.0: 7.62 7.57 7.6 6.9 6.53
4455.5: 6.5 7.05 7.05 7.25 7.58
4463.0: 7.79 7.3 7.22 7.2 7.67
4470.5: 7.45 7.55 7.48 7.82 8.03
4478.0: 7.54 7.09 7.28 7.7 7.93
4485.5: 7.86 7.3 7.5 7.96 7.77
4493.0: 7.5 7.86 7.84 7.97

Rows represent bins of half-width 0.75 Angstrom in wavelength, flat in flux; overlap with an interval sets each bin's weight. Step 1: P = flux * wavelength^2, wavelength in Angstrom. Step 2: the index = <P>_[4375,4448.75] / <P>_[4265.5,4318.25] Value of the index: 1.22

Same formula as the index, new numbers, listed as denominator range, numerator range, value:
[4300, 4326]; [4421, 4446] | 1.28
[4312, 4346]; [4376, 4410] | 1.09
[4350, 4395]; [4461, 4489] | 1.11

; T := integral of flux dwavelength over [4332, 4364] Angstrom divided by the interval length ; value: 6.71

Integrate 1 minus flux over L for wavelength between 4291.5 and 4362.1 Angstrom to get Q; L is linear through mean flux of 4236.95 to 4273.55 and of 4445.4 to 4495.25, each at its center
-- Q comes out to 6.6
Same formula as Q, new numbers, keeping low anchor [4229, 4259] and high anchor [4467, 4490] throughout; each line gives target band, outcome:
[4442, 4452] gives 0.2 Angstrom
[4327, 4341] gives 2.0 Angstrom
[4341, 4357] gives 0.6 Angstrom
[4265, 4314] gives 6.6 Angstrom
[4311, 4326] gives 0.8 Angstrom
